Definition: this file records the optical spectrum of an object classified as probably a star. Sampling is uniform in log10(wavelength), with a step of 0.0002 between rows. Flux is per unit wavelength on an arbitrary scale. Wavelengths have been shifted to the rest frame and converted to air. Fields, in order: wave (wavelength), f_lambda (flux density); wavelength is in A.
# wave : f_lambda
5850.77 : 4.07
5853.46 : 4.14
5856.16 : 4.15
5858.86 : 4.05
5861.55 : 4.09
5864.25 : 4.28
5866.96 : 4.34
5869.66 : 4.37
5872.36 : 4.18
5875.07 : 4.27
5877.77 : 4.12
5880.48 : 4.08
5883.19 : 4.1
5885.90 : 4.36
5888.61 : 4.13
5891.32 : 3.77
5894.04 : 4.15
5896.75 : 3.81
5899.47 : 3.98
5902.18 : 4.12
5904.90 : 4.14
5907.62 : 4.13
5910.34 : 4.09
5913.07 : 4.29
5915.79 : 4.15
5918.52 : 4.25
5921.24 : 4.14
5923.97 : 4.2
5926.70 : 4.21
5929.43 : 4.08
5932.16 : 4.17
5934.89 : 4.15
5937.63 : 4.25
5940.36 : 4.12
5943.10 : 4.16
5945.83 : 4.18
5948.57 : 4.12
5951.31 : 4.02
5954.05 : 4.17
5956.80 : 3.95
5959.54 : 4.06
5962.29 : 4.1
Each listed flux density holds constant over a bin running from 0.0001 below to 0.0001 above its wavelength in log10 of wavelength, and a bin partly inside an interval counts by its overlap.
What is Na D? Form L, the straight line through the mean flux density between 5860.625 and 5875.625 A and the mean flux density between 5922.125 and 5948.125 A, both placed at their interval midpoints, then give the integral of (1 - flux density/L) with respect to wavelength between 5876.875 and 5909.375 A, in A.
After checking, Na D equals 1.2 A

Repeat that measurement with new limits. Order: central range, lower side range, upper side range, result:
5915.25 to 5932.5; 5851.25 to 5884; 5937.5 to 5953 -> -0.1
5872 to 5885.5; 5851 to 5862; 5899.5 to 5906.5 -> -0.2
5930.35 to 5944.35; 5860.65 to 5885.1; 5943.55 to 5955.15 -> -0.1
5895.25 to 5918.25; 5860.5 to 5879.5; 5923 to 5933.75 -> 0.5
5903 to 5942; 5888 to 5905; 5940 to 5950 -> -0.9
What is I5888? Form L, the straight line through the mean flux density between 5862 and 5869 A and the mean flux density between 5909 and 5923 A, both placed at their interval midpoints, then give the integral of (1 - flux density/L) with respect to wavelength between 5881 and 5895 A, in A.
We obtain 0.5 A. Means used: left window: 4.28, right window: 4.18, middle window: 4.1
